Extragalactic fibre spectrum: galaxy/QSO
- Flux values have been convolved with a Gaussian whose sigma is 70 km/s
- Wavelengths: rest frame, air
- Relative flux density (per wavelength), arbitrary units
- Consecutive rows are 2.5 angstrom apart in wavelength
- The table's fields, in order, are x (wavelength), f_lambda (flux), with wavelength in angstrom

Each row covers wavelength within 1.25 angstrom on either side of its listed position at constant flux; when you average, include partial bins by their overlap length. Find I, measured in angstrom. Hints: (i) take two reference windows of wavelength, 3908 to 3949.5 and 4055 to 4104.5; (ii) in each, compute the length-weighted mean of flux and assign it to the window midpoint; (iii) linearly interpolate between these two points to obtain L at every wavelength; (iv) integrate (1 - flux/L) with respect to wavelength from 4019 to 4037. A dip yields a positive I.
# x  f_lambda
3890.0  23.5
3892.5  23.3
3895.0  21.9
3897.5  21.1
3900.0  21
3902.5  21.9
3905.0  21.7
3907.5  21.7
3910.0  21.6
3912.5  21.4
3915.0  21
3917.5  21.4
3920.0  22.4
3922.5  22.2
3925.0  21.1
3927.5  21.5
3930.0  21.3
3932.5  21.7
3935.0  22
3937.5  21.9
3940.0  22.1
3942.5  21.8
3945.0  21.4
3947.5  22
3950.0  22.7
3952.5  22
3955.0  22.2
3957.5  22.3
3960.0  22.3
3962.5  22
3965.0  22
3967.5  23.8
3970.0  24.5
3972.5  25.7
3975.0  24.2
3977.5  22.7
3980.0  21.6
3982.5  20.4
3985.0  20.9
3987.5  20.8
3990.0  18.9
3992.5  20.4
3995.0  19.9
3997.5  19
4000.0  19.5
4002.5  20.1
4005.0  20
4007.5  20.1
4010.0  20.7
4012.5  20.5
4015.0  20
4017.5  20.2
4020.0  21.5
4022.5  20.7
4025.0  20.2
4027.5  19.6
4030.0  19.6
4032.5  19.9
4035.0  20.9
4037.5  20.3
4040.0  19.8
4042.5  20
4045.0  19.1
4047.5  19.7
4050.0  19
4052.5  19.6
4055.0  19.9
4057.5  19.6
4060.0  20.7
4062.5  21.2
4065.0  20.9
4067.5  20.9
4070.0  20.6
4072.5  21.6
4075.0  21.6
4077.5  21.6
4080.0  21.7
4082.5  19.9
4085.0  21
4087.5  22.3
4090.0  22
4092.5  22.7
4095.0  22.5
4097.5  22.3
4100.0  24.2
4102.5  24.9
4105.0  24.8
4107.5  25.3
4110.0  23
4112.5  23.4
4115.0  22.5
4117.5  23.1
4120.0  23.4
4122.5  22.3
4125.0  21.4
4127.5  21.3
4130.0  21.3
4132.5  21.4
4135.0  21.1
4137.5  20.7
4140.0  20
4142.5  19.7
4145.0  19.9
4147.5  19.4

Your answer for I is 1.1 angstrom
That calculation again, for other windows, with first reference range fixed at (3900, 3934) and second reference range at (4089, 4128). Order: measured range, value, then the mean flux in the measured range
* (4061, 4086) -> 1.90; 21.1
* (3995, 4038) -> 4.27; 20.2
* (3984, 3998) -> 1.36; 20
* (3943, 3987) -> -1.00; 22.5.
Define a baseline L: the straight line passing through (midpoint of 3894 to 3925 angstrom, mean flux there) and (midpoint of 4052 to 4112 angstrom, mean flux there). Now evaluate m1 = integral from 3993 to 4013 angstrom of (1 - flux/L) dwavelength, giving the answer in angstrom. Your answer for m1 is 1.6 angstrom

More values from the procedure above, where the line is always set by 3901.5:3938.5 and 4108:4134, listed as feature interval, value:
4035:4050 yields 1.6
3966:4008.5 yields 1.1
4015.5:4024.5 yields 0.5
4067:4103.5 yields 0.4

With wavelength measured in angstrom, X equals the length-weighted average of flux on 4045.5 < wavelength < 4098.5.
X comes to 21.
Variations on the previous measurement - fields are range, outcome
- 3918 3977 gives 22.4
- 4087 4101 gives 22.7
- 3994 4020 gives 20.1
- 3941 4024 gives 21.4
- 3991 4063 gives 20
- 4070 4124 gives 22.6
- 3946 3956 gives 22.2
